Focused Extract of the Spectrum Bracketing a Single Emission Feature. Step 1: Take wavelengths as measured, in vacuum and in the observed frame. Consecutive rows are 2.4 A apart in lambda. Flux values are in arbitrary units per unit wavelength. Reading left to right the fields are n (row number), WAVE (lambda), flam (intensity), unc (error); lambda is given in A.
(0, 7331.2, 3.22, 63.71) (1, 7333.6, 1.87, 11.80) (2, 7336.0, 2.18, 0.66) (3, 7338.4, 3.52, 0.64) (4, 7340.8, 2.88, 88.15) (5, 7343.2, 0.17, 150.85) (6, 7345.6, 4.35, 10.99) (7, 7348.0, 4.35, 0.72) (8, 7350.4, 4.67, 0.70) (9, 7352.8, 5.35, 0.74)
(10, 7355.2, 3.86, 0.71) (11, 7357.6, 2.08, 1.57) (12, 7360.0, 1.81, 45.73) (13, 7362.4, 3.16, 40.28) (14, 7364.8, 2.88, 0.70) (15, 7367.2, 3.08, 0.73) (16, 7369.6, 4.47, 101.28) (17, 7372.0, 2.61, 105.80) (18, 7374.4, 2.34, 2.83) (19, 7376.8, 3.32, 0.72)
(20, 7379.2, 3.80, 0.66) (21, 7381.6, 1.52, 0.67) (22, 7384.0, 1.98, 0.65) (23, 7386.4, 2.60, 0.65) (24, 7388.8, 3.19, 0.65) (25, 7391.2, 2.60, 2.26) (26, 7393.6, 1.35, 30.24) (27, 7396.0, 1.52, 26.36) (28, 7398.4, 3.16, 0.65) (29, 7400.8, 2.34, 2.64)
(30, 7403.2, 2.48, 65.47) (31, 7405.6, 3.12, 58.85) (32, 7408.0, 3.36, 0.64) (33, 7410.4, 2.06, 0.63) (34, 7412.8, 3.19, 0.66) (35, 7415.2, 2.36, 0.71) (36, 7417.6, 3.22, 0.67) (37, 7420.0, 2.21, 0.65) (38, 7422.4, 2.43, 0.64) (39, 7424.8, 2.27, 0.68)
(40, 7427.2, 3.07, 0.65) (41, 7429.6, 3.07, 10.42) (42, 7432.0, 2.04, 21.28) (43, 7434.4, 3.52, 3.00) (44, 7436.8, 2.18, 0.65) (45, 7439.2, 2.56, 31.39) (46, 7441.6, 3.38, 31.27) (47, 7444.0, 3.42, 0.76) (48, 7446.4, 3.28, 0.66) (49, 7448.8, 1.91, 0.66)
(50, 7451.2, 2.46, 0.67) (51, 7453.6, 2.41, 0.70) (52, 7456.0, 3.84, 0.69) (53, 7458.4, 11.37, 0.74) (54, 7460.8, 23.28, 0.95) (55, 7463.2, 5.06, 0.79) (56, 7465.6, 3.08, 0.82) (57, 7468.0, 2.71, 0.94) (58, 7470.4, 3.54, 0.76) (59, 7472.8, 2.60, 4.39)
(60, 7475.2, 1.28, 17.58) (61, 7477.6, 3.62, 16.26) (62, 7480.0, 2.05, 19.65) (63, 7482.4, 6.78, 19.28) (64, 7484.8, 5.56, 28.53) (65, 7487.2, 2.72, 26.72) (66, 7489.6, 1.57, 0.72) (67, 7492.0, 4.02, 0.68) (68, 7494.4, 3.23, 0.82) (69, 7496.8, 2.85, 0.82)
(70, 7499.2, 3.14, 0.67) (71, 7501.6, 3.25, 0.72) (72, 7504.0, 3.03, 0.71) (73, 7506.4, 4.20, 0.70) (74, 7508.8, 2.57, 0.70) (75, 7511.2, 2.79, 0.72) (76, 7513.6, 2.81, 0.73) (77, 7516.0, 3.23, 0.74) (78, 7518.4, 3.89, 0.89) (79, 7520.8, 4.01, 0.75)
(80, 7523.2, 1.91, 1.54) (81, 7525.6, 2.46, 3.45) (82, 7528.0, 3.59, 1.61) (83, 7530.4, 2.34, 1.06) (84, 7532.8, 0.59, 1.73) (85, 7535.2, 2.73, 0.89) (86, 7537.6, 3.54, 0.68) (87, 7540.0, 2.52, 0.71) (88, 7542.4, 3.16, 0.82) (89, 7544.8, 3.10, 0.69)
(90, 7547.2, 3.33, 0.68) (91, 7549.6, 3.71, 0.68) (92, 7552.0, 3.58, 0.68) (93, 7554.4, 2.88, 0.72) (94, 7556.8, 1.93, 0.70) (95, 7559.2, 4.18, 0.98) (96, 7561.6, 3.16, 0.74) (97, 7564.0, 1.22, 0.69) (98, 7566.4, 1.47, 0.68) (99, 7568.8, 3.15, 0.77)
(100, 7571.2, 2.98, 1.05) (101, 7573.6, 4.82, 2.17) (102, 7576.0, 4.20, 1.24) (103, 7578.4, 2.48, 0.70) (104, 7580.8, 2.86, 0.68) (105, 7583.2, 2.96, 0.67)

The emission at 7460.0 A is H-alpha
